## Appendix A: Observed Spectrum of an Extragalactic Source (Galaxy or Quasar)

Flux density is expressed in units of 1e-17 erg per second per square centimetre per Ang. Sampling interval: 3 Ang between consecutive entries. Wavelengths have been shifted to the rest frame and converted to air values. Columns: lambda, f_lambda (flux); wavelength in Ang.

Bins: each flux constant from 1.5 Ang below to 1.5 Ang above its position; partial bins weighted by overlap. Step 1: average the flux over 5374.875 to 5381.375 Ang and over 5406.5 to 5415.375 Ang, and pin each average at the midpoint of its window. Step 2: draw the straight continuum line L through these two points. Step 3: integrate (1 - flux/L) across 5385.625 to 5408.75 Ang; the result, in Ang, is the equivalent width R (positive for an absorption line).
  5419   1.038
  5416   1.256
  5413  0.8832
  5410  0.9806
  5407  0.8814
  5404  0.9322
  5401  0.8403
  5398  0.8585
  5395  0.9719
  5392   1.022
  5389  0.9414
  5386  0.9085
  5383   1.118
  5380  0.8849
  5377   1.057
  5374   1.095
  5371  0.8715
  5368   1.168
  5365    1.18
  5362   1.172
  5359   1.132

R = 1.1 Ang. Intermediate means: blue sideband 0.985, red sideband 0.952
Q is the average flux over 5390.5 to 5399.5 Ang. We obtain 0.951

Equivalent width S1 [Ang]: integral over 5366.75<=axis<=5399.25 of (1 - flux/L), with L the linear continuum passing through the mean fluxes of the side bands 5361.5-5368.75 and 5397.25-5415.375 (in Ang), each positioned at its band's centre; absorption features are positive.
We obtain 2.16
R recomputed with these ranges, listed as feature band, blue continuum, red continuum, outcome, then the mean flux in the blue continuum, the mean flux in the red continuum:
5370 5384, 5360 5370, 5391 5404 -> 0.8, 1.16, 0.92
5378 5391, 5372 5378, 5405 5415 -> 0.7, 1.06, 0.933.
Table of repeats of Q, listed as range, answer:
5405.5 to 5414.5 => 0.915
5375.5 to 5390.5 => 0.982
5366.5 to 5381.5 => 1.02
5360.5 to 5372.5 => 1.1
